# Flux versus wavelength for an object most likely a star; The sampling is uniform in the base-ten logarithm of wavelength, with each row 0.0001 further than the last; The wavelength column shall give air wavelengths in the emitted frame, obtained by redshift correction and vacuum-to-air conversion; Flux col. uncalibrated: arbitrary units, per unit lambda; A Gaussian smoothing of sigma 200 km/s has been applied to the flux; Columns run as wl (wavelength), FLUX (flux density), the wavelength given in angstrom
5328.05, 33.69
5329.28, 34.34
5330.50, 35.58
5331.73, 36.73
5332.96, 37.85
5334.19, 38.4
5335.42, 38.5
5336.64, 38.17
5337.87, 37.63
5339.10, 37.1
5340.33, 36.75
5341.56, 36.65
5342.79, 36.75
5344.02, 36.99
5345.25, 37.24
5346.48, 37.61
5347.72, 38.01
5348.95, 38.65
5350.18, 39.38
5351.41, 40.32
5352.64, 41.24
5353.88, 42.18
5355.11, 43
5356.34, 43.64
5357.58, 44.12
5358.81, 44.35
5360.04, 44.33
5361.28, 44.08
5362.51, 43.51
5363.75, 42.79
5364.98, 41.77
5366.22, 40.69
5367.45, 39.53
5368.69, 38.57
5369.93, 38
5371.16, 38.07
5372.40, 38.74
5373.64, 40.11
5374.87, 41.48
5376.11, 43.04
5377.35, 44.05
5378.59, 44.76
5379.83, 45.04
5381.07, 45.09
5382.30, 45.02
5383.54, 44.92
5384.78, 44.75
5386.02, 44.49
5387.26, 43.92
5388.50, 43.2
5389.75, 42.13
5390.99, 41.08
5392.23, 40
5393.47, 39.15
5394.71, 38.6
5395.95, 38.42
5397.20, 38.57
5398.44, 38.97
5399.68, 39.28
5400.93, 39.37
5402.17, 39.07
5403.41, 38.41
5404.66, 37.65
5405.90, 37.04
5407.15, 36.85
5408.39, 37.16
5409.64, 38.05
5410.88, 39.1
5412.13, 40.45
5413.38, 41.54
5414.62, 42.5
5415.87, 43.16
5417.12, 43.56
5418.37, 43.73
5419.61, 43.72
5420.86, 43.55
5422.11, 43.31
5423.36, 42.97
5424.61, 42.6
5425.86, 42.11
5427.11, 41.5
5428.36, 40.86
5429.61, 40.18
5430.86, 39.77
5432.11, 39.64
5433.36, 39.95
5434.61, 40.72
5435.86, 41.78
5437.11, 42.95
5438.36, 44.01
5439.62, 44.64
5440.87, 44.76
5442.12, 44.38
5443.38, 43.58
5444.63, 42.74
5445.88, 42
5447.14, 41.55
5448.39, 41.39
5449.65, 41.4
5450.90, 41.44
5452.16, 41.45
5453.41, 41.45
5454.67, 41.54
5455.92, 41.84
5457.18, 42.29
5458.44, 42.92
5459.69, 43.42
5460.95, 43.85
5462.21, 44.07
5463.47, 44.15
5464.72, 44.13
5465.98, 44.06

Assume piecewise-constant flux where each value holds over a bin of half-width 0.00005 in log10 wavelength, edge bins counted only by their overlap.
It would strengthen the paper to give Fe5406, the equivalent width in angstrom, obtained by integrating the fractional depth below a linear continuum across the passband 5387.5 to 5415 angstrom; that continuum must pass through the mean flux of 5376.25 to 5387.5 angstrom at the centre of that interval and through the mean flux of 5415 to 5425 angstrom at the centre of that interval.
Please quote 2.83 angstrom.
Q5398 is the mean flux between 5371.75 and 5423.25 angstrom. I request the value 41.3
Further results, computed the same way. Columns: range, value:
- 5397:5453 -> 41.2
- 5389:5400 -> 39.6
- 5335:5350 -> 37.6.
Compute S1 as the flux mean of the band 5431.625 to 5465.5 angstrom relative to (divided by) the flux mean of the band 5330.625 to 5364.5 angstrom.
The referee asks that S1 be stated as 1.07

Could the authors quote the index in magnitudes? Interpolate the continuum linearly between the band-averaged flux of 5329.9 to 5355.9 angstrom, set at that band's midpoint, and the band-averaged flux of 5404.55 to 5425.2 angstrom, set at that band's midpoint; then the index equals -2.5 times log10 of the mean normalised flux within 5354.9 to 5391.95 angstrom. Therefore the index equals -0.081 mag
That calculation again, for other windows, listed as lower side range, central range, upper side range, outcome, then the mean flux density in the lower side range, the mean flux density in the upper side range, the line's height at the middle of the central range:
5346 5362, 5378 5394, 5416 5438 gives -0.04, 41.7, 42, 41.8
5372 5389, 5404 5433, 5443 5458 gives 0.05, 43.6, 41.9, 42.6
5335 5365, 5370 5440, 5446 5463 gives 0.00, 40.2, 42.2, 41.2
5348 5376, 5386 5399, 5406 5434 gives 0.02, 41.3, 41.1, 41.2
